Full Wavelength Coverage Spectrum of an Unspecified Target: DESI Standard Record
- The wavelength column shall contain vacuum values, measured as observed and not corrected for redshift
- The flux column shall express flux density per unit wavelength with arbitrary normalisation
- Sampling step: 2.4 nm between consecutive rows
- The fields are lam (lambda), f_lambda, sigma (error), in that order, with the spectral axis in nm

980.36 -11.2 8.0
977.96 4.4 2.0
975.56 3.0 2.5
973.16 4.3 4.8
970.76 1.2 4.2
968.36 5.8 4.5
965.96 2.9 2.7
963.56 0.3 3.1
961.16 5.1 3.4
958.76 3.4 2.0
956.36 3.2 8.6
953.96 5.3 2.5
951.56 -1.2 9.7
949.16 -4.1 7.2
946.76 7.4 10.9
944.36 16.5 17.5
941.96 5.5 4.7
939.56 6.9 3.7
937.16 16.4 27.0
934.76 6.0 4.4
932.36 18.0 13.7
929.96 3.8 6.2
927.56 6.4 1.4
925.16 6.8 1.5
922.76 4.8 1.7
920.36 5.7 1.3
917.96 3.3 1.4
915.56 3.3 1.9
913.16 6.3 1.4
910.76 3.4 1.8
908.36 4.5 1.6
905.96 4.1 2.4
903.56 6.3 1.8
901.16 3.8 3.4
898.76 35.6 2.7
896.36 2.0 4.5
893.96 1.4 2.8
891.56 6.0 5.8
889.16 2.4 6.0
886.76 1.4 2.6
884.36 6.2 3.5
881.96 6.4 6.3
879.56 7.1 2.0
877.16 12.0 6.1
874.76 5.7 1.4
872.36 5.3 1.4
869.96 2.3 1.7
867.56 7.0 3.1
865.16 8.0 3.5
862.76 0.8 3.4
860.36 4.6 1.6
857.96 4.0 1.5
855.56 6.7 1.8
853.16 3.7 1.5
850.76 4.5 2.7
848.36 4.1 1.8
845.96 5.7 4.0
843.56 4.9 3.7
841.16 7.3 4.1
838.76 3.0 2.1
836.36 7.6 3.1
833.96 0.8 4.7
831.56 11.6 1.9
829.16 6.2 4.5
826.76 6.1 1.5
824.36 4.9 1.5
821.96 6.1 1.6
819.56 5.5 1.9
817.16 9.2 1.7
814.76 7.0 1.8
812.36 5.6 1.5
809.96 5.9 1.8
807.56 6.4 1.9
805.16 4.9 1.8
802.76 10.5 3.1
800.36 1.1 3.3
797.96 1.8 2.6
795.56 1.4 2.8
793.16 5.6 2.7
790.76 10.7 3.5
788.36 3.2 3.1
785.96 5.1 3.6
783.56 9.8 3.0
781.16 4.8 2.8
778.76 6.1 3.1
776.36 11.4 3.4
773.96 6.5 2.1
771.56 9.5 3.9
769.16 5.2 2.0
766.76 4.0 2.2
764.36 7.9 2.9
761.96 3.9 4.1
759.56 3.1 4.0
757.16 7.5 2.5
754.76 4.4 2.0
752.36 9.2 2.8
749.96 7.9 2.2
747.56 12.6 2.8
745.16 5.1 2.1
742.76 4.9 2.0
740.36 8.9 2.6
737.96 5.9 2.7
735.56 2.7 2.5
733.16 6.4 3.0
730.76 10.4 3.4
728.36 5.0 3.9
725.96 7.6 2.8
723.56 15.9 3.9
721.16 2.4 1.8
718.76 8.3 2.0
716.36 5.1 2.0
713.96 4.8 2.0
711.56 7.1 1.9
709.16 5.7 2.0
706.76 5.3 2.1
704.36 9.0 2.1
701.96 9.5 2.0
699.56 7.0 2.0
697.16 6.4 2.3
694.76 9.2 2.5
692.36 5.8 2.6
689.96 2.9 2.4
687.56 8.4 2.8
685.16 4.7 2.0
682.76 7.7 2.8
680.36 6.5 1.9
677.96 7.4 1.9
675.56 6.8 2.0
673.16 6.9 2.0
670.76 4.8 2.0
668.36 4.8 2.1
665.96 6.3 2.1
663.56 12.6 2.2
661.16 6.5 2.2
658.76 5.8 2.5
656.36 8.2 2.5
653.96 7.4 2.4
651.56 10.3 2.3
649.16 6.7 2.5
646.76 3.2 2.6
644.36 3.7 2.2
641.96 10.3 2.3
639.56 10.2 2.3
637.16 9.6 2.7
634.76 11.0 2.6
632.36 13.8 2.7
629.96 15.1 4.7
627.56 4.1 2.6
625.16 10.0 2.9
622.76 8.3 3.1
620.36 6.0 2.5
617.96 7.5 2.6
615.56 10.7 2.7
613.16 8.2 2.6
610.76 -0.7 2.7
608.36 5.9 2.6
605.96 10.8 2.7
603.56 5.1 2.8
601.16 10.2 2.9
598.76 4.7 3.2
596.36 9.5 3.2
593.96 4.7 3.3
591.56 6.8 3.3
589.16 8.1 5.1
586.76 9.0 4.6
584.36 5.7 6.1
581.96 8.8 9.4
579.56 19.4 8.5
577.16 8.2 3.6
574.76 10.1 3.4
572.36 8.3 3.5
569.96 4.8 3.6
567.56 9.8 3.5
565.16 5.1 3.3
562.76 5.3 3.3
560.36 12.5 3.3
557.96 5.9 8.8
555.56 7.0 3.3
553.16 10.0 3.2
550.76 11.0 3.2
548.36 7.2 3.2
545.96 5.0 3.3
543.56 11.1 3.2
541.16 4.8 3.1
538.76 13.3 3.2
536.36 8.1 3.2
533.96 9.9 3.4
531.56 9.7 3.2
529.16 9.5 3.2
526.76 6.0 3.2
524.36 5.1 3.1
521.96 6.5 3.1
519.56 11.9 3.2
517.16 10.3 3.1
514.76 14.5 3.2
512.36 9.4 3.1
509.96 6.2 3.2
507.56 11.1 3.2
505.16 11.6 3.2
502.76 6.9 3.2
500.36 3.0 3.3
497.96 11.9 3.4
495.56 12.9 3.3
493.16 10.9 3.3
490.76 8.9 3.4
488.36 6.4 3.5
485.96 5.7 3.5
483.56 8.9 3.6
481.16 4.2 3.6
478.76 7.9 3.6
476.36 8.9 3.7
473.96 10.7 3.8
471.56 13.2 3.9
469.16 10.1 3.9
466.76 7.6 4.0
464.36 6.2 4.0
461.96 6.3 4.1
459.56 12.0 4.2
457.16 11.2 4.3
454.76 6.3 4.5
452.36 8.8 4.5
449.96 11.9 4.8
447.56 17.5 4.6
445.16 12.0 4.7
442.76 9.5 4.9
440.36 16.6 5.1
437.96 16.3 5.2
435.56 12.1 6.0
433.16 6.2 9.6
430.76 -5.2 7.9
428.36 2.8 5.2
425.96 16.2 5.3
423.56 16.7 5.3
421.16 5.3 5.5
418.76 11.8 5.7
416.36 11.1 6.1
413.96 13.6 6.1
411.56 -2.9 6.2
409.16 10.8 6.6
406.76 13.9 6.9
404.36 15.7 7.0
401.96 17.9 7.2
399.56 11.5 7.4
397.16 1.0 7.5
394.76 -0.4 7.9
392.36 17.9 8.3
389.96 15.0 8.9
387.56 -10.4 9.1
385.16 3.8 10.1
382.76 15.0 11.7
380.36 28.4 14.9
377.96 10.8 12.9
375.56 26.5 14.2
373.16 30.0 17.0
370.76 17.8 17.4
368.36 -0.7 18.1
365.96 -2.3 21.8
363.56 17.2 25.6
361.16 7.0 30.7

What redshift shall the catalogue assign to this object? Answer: 1.41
